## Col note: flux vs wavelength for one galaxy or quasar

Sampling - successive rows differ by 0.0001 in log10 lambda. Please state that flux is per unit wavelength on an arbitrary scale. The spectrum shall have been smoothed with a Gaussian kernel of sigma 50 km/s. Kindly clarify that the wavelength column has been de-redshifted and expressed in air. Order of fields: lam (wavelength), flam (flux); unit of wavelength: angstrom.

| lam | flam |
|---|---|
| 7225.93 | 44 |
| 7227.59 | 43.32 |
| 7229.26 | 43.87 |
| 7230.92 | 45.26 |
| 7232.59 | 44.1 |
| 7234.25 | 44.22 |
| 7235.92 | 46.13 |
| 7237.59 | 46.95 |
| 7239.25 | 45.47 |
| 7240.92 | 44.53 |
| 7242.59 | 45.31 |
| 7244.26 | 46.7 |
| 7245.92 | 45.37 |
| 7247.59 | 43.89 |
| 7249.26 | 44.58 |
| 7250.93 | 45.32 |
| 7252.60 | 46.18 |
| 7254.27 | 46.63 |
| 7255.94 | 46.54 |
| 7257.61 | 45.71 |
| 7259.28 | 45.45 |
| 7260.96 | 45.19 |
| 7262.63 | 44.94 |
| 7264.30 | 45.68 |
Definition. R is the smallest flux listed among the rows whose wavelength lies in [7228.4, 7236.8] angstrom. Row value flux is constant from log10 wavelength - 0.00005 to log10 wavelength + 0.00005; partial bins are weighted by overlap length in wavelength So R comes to 43.87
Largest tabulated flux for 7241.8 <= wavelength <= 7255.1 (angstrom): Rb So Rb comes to 46.7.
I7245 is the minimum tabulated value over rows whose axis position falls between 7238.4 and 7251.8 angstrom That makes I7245 43.89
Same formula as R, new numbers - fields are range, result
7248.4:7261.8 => 44.58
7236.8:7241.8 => 44.53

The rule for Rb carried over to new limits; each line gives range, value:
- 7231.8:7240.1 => 46.95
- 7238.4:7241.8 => 45.47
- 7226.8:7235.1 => 45.26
